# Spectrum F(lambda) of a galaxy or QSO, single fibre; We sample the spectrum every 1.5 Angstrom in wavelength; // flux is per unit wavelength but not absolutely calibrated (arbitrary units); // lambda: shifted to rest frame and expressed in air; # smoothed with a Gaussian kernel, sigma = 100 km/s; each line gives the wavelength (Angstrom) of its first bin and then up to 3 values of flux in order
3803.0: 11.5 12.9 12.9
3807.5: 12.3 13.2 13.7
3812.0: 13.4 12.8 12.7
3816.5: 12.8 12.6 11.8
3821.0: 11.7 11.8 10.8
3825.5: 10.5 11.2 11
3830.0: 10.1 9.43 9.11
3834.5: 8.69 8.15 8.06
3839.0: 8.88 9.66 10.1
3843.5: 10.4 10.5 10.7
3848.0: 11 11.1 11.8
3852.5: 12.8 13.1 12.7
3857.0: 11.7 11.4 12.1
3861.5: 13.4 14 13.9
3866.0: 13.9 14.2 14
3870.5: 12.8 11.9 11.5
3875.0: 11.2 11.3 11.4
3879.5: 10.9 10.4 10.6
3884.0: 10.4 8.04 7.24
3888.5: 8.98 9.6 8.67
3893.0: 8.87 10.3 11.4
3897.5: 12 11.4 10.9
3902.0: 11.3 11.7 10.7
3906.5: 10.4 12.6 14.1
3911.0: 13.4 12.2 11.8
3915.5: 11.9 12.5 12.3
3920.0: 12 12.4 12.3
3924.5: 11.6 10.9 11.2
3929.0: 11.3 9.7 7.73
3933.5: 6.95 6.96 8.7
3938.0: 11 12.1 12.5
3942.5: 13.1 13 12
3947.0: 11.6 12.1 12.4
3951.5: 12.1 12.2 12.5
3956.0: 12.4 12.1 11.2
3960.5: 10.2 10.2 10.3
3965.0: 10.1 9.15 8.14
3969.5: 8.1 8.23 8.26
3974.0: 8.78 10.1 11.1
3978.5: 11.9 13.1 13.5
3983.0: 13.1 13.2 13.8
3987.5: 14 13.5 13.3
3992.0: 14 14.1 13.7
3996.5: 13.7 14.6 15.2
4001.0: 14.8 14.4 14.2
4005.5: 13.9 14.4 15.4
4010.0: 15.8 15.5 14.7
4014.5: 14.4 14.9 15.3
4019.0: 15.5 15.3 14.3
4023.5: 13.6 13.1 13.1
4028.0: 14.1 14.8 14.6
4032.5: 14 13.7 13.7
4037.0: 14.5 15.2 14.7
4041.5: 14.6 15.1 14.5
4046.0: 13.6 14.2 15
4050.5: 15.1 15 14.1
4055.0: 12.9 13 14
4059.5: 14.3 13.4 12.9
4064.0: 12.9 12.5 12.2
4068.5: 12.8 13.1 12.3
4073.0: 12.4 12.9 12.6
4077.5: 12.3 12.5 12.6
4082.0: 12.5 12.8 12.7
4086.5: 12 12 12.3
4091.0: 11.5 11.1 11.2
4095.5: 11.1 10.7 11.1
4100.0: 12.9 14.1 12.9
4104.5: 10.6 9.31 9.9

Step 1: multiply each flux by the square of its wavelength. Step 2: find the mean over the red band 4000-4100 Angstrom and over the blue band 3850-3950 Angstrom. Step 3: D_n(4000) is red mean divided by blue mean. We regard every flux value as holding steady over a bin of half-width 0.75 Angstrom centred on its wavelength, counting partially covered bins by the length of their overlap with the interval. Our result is 1.28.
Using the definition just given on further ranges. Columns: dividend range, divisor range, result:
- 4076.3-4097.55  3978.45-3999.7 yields 0.92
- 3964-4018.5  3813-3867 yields 1.23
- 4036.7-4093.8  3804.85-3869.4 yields 1.28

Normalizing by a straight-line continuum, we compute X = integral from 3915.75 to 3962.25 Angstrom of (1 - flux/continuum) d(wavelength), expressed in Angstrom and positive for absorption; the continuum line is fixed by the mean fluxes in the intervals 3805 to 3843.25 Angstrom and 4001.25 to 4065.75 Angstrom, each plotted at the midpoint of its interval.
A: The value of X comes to 5.7 Angstrom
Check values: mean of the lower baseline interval 11.1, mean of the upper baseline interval 14.3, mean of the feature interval 11.3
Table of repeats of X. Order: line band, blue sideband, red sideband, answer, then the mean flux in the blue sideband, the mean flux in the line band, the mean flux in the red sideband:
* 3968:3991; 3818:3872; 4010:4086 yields 2.71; 11.4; 11.5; 13.8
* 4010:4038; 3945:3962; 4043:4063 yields -2.18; 11.8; 14.4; 14.1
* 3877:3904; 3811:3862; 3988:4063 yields 4.06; 11.1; 10.2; 14.3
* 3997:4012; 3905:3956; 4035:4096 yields -2.86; 11.5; 14.8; 13.2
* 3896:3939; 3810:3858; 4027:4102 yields 2.48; 11.1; 11.2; 13.2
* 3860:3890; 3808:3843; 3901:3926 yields 0.01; 11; 11.5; 12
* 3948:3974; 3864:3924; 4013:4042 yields 4.81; 11.4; 10.5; 14.4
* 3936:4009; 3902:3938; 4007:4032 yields 4.68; 11.1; 12.2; 14.6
